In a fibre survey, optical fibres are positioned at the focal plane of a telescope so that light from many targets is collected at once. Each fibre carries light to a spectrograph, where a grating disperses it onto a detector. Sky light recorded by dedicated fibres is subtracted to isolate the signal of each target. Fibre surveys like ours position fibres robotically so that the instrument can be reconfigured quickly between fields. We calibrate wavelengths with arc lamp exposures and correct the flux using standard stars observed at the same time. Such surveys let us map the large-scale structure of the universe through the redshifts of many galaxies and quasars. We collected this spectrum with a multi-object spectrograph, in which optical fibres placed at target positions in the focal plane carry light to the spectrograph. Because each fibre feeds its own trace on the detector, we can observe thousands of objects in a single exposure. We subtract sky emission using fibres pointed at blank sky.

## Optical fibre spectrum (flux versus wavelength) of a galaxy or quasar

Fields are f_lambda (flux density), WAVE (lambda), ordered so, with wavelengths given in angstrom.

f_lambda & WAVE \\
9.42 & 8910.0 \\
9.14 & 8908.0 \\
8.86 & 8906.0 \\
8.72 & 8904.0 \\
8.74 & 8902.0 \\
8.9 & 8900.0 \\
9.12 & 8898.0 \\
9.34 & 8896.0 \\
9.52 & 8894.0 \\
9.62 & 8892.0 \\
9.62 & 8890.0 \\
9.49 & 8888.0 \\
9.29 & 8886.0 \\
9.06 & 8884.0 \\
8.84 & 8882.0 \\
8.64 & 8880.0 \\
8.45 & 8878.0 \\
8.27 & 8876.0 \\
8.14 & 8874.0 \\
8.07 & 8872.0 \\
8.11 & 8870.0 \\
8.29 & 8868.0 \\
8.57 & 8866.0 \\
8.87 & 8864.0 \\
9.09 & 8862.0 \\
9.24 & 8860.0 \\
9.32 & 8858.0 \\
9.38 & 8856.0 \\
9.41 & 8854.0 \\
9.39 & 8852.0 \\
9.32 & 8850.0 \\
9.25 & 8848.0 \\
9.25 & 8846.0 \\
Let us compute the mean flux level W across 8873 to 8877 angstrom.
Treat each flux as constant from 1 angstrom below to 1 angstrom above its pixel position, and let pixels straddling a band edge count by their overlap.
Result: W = 8.21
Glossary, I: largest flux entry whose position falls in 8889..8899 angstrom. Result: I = 9.62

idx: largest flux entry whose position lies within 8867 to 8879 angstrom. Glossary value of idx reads 8.45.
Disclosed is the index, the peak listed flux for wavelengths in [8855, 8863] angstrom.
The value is 9.38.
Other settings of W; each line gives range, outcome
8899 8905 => 8.79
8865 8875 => 8.24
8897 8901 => 9.01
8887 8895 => 9.56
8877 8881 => 8.54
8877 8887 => 8.86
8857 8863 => 9.22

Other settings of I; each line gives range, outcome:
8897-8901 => 9.12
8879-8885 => 9.06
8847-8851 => 9.32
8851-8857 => 9.41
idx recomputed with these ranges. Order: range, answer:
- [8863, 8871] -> 8.87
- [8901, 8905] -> 8.74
